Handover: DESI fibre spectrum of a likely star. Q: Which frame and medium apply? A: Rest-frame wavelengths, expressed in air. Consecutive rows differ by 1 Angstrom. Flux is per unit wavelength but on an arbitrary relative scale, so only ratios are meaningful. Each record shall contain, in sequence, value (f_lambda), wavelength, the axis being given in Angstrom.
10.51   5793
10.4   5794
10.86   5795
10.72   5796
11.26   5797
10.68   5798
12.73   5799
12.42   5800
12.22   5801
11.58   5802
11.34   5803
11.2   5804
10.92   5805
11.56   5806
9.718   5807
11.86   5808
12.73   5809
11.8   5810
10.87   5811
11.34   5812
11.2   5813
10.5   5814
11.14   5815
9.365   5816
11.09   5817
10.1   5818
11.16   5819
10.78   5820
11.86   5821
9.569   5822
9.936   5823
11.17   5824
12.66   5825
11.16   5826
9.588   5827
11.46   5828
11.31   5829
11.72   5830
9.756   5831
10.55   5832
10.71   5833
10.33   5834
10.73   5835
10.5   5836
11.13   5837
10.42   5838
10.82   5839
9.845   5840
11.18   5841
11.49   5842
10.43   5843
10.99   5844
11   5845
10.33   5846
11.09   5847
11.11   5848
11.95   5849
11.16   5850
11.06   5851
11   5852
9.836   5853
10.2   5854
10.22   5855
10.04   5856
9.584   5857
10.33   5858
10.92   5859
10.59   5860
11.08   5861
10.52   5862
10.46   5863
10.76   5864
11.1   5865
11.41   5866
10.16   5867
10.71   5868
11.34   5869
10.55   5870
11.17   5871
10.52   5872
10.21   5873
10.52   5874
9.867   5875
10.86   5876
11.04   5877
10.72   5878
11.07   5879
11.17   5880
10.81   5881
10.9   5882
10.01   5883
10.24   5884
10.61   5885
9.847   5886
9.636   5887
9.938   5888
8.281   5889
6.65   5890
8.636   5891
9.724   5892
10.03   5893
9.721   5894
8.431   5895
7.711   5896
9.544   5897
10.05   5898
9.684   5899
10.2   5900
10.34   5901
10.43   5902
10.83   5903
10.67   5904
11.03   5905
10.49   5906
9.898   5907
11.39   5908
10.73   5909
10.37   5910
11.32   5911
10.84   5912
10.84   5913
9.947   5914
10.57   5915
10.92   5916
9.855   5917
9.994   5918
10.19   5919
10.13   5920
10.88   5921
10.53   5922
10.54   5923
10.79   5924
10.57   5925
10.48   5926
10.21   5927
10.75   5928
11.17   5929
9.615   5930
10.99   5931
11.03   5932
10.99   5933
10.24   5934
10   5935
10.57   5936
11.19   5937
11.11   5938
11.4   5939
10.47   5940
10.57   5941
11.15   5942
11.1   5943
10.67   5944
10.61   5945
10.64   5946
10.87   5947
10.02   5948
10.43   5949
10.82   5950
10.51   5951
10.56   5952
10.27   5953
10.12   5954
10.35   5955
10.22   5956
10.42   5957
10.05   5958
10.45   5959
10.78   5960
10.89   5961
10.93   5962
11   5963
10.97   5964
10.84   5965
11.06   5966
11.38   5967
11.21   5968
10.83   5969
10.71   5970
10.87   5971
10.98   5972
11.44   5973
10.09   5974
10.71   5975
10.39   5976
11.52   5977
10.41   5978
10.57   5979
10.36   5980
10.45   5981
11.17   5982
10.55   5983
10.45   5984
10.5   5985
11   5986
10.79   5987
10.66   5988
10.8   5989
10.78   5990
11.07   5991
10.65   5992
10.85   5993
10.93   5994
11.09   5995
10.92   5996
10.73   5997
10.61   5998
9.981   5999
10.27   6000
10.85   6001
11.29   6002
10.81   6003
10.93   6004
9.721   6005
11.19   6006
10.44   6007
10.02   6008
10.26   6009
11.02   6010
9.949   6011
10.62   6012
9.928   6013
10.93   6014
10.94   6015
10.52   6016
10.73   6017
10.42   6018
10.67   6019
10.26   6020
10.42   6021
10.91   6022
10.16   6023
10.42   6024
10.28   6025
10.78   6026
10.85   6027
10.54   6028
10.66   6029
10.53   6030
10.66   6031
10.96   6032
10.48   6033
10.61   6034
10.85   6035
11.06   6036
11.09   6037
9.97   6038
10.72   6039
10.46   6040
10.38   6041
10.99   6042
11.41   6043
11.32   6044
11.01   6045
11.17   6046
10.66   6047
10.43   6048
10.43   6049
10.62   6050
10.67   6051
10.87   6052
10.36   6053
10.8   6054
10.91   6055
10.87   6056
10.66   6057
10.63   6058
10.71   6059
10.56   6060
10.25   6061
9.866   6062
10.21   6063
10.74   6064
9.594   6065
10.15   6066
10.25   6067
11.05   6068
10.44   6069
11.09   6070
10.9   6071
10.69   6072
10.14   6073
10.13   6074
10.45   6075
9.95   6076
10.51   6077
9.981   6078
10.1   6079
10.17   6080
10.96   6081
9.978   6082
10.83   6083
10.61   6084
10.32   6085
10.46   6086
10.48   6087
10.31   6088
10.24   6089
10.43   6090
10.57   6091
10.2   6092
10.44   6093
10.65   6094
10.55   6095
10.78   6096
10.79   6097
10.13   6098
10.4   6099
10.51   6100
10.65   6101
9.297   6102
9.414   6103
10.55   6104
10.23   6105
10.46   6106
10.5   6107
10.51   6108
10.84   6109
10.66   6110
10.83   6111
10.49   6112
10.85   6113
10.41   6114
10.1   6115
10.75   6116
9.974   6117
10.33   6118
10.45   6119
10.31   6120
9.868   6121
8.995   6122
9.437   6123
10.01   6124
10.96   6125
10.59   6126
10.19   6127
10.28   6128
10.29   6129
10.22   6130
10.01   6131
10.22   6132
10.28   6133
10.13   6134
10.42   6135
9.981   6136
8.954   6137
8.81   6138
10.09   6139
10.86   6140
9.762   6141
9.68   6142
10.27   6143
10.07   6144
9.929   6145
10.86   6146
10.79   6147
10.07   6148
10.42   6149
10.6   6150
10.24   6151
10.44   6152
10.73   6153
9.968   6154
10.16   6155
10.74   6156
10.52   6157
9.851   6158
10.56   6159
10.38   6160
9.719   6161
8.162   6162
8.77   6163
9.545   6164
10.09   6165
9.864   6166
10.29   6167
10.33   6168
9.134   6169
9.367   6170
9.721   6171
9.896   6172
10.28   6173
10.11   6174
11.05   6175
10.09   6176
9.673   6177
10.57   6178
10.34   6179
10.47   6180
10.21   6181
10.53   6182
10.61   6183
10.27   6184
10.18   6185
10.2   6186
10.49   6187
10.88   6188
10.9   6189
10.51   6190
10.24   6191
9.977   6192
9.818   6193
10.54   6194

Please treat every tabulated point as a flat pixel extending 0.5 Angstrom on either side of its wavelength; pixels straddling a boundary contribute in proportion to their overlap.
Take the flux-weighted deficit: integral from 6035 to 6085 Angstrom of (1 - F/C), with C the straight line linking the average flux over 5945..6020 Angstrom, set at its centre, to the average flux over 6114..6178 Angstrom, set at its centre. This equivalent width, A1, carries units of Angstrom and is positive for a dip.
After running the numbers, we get -0.9 Angstrom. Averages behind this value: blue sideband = 10.7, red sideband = 10.1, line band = 10.6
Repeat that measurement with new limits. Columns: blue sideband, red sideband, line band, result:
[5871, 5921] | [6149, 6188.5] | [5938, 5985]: -2.5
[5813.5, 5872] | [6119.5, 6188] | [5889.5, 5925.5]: 1.6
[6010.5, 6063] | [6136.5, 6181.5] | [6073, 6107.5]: 0.1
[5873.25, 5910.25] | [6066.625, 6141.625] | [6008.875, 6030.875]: -0.7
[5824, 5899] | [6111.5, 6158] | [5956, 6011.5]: -2.0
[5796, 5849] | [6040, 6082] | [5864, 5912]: 2.9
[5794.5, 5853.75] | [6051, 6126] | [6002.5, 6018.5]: 0.1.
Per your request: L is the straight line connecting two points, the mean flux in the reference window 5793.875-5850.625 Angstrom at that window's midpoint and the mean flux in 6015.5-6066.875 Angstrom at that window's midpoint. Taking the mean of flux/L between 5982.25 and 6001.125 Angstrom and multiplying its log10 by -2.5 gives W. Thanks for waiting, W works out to 0.00 mag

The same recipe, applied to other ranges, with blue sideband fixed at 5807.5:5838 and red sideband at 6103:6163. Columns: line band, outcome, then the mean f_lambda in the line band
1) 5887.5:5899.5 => 0.190 mag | 9.03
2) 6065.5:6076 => -0.016 mag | 10.5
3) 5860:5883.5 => 0.008 mag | 10.7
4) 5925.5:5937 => 0.010 mag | 10.6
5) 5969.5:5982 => -0.016 mag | 10.7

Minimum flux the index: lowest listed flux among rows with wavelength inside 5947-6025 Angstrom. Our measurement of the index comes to 9.721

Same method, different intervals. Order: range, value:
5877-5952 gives 6.65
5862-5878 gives 9.867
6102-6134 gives 8.995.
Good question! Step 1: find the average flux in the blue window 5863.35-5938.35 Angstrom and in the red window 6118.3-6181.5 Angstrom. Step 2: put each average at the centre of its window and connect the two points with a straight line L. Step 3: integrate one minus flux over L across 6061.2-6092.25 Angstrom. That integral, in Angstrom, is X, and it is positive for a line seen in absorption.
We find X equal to -0.7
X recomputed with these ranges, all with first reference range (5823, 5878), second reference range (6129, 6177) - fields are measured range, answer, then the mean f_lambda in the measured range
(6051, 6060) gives -0.4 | 10.7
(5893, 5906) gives 0.9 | 9.92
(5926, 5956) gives -0.3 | 10.6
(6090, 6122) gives -0.7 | 10.4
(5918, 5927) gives 0.1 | 10.5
